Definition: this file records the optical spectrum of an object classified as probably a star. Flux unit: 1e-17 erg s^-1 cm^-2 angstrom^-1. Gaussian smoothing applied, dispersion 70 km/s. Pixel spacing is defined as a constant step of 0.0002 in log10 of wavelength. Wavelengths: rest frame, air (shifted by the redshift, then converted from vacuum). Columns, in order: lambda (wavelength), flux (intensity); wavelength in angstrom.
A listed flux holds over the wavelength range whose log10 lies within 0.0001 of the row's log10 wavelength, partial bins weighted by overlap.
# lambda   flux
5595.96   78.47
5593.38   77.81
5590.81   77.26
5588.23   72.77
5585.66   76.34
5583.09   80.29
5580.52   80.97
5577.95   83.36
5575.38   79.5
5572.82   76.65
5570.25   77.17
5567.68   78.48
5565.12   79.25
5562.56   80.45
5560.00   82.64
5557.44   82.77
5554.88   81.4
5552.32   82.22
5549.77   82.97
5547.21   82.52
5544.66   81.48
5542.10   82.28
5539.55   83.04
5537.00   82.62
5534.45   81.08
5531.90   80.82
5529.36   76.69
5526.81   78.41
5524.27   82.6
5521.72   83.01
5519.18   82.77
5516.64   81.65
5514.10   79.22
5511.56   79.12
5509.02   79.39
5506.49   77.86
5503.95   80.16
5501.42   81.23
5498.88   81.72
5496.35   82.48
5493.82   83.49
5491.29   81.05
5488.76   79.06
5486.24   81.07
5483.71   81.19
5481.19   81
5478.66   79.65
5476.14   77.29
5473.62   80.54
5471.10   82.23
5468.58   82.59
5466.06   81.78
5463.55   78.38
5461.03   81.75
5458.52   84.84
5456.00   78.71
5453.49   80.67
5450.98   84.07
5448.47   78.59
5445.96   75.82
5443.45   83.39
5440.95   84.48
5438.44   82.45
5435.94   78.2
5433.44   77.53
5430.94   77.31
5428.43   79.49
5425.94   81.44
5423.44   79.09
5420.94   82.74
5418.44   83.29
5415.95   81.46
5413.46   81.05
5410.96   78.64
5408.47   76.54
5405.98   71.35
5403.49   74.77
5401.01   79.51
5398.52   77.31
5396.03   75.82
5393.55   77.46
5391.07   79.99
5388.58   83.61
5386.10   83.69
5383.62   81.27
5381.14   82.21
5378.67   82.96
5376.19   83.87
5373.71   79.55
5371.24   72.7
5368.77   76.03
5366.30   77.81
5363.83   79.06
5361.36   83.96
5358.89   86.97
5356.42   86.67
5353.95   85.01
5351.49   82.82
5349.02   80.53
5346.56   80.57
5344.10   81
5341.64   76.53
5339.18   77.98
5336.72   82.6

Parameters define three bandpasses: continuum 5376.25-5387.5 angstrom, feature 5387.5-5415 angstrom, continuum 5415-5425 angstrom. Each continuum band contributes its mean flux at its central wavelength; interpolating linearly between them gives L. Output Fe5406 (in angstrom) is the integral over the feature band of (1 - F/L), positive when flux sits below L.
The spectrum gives 1.4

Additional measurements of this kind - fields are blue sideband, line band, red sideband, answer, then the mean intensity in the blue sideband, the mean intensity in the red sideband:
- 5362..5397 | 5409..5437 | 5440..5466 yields 0.2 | 79.8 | 81.1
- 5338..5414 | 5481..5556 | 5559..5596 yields -1.9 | 79.9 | 78.7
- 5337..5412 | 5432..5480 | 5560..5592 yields -0.8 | 79.9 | 78.7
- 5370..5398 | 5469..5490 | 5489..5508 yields 0.1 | 80.2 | 81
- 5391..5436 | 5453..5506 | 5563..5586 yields -1.4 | 78.6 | 79.3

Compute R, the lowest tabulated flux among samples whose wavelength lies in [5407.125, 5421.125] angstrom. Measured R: 76.54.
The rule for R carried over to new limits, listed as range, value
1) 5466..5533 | 76.69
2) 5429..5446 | 75.82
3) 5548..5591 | 72.77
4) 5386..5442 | 71.35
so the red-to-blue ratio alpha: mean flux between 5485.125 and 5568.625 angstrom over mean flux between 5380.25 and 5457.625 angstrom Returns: 1.0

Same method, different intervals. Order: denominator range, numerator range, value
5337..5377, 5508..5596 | 0.99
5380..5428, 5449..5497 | 1.02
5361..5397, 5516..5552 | 1.02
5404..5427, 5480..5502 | 1.03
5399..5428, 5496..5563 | 1.03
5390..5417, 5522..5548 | 1.05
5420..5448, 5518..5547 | 1.02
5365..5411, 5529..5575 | 1.03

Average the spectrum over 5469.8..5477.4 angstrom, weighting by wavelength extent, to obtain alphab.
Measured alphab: 80.1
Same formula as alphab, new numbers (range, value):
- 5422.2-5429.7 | 80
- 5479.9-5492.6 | 80.7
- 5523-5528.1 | 80.5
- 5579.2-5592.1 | 77.6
